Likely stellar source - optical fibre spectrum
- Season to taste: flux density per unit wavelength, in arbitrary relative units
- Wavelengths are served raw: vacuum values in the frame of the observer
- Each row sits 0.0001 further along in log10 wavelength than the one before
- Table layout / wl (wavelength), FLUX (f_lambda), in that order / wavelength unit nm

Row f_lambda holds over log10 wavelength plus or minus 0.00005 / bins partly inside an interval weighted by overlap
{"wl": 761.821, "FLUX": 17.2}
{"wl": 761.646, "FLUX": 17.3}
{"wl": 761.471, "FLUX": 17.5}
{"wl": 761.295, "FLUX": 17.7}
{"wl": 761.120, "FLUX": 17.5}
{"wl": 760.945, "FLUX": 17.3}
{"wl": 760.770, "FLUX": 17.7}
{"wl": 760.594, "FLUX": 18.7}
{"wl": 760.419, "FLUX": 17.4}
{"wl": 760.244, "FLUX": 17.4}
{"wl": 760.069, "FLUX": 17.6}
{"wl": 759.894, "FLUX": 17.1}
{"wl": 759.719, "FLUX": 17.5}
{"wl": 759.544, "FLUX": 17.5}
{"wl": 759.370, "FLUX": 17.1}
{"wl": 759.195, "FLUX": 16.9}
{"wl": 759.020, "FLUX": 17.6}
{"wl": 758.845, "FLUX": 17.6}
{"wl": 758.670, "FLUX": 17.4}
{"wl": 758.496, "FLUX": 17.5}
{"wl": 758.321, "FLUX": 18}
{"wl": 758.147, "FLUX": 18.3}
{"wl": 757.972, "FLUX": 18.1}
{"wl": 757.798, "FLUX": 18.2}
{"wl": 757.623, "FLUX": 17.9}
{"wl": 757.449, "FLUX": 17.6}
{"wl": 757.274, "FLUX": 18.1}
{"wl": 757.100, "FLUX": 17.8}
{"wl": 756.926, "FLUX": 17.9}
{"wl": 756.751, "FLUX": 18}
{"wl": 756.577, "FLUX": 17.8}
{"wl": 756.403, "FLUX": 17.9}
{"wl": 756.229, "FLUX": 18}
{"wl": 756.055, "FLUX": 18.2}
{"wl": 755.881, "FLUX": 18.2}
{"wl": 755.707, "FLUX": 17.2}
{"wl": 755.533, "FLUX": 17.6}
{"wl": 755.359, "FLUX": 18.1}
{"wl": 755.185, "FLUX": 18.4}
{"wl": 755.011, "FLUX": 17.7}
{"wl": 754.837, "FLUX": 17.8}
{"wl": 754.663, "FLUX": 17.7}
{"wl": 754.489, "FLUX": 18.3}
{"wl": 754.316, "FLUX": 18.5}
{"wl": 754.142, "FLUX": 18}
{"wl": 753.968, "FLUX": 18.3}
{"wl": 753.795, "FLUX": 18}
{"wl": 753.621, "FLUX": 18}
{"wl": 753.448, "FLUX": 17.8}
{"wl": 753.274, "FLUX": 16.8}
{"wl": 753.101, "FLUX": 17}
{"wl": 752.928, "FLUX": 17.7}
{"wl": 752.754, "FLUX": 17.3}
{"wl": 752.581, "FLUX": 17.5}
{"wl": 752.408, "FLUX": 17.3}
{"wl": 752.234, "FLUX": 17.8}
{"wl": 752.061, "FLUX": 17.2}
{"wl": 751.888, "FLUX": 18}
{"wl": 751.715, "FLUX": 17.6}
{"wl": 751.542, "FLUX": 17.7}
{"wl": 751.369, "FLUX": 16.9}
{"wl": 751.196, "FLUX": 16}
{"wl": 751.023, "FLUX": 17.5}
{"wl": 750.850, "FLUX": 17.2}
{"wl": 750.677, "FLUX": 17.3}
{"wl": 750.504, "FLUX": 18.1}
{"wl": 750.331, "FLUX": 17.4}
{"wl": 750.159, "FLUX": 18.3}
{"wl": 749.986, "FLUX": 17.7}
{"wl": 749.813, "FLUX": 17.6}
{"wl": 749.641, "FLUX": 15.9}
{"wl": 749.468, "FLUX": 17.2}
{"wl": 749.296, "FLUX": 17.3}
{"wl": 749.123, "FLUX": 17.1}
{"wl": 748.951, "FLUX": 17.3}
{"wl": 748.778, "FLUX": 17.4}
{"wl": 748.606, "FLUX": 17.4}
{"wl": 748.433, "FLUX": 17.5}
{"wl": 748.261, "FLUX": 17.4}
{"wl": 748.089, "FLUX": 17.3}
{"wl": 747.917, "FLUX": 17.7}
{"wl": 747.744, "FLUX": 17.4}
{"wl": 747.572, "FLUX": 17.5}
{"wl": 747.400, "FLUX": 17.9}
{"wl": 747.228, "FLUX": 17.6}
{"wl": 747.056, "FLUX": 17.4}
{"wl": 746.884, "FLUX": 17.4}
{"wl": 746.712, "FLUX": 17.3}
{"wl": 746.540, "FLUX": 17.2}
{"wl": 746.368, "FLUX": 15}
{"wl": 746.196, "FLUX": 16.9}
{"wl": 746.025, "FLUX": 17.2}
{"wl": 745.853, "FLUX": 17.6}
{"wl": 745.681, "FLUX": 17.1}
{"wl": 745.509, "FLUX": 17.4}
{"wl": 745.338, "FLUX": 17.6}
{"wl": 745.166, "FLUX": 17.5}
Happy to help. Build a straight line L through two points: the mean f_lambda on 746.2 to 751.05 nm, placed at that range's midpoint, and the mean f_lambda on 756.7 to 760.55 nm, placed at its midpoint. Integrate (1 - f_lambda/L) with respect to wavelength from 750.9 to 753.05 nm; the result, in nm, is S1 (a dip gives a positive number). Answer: 0.009 nm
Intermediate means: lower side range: 17.3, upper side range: 17.7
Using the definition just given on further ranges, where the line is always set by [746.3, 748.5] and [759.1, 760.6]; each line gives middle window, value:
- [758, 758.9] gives -0.020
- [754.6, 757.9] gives -0.100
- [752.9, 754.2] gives -0.026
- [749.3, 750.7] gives -0.009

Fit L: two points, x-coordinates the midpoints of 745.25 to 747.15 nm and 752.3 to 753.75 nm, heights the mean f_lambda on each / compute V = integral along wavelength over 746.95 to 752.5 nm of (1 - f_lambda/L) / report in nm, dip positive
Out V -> -0.04 nm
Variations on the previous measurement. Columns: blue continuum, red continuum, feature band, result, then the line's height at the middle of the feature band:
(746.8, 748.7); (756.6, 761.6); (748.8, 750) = 0.03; 17.5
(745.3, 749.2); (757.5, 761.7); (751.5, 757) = -0.10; 17.5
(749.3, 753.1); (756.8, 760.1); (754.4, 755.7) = -0.03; 17.5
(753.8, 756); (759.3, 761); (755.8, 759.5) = -0.01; 17.8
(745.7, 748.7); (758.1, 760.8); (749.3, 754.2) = -0.02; 17.4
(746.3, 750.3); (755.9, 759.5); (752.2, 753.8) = 0.01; 17.6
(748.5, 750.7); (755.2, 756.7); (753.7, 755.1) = -0.02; 17.8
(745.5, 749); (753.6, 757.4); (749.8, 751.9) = 0.01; 17.6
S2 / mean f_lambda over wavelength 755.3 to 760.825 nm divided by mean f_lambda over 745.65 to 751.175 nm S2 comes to 1.0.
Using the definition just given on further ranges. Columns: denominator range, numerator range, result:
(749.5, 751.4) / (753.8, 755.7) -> 1.04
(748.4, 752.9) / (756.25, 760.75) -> 1.02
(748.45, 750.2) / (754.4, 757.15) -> 1.04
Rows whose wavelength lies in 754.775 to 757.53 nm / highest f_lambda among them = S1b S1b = 18.4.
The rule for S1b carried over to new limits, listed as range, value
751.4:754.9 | 18.5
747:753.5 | 18.3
